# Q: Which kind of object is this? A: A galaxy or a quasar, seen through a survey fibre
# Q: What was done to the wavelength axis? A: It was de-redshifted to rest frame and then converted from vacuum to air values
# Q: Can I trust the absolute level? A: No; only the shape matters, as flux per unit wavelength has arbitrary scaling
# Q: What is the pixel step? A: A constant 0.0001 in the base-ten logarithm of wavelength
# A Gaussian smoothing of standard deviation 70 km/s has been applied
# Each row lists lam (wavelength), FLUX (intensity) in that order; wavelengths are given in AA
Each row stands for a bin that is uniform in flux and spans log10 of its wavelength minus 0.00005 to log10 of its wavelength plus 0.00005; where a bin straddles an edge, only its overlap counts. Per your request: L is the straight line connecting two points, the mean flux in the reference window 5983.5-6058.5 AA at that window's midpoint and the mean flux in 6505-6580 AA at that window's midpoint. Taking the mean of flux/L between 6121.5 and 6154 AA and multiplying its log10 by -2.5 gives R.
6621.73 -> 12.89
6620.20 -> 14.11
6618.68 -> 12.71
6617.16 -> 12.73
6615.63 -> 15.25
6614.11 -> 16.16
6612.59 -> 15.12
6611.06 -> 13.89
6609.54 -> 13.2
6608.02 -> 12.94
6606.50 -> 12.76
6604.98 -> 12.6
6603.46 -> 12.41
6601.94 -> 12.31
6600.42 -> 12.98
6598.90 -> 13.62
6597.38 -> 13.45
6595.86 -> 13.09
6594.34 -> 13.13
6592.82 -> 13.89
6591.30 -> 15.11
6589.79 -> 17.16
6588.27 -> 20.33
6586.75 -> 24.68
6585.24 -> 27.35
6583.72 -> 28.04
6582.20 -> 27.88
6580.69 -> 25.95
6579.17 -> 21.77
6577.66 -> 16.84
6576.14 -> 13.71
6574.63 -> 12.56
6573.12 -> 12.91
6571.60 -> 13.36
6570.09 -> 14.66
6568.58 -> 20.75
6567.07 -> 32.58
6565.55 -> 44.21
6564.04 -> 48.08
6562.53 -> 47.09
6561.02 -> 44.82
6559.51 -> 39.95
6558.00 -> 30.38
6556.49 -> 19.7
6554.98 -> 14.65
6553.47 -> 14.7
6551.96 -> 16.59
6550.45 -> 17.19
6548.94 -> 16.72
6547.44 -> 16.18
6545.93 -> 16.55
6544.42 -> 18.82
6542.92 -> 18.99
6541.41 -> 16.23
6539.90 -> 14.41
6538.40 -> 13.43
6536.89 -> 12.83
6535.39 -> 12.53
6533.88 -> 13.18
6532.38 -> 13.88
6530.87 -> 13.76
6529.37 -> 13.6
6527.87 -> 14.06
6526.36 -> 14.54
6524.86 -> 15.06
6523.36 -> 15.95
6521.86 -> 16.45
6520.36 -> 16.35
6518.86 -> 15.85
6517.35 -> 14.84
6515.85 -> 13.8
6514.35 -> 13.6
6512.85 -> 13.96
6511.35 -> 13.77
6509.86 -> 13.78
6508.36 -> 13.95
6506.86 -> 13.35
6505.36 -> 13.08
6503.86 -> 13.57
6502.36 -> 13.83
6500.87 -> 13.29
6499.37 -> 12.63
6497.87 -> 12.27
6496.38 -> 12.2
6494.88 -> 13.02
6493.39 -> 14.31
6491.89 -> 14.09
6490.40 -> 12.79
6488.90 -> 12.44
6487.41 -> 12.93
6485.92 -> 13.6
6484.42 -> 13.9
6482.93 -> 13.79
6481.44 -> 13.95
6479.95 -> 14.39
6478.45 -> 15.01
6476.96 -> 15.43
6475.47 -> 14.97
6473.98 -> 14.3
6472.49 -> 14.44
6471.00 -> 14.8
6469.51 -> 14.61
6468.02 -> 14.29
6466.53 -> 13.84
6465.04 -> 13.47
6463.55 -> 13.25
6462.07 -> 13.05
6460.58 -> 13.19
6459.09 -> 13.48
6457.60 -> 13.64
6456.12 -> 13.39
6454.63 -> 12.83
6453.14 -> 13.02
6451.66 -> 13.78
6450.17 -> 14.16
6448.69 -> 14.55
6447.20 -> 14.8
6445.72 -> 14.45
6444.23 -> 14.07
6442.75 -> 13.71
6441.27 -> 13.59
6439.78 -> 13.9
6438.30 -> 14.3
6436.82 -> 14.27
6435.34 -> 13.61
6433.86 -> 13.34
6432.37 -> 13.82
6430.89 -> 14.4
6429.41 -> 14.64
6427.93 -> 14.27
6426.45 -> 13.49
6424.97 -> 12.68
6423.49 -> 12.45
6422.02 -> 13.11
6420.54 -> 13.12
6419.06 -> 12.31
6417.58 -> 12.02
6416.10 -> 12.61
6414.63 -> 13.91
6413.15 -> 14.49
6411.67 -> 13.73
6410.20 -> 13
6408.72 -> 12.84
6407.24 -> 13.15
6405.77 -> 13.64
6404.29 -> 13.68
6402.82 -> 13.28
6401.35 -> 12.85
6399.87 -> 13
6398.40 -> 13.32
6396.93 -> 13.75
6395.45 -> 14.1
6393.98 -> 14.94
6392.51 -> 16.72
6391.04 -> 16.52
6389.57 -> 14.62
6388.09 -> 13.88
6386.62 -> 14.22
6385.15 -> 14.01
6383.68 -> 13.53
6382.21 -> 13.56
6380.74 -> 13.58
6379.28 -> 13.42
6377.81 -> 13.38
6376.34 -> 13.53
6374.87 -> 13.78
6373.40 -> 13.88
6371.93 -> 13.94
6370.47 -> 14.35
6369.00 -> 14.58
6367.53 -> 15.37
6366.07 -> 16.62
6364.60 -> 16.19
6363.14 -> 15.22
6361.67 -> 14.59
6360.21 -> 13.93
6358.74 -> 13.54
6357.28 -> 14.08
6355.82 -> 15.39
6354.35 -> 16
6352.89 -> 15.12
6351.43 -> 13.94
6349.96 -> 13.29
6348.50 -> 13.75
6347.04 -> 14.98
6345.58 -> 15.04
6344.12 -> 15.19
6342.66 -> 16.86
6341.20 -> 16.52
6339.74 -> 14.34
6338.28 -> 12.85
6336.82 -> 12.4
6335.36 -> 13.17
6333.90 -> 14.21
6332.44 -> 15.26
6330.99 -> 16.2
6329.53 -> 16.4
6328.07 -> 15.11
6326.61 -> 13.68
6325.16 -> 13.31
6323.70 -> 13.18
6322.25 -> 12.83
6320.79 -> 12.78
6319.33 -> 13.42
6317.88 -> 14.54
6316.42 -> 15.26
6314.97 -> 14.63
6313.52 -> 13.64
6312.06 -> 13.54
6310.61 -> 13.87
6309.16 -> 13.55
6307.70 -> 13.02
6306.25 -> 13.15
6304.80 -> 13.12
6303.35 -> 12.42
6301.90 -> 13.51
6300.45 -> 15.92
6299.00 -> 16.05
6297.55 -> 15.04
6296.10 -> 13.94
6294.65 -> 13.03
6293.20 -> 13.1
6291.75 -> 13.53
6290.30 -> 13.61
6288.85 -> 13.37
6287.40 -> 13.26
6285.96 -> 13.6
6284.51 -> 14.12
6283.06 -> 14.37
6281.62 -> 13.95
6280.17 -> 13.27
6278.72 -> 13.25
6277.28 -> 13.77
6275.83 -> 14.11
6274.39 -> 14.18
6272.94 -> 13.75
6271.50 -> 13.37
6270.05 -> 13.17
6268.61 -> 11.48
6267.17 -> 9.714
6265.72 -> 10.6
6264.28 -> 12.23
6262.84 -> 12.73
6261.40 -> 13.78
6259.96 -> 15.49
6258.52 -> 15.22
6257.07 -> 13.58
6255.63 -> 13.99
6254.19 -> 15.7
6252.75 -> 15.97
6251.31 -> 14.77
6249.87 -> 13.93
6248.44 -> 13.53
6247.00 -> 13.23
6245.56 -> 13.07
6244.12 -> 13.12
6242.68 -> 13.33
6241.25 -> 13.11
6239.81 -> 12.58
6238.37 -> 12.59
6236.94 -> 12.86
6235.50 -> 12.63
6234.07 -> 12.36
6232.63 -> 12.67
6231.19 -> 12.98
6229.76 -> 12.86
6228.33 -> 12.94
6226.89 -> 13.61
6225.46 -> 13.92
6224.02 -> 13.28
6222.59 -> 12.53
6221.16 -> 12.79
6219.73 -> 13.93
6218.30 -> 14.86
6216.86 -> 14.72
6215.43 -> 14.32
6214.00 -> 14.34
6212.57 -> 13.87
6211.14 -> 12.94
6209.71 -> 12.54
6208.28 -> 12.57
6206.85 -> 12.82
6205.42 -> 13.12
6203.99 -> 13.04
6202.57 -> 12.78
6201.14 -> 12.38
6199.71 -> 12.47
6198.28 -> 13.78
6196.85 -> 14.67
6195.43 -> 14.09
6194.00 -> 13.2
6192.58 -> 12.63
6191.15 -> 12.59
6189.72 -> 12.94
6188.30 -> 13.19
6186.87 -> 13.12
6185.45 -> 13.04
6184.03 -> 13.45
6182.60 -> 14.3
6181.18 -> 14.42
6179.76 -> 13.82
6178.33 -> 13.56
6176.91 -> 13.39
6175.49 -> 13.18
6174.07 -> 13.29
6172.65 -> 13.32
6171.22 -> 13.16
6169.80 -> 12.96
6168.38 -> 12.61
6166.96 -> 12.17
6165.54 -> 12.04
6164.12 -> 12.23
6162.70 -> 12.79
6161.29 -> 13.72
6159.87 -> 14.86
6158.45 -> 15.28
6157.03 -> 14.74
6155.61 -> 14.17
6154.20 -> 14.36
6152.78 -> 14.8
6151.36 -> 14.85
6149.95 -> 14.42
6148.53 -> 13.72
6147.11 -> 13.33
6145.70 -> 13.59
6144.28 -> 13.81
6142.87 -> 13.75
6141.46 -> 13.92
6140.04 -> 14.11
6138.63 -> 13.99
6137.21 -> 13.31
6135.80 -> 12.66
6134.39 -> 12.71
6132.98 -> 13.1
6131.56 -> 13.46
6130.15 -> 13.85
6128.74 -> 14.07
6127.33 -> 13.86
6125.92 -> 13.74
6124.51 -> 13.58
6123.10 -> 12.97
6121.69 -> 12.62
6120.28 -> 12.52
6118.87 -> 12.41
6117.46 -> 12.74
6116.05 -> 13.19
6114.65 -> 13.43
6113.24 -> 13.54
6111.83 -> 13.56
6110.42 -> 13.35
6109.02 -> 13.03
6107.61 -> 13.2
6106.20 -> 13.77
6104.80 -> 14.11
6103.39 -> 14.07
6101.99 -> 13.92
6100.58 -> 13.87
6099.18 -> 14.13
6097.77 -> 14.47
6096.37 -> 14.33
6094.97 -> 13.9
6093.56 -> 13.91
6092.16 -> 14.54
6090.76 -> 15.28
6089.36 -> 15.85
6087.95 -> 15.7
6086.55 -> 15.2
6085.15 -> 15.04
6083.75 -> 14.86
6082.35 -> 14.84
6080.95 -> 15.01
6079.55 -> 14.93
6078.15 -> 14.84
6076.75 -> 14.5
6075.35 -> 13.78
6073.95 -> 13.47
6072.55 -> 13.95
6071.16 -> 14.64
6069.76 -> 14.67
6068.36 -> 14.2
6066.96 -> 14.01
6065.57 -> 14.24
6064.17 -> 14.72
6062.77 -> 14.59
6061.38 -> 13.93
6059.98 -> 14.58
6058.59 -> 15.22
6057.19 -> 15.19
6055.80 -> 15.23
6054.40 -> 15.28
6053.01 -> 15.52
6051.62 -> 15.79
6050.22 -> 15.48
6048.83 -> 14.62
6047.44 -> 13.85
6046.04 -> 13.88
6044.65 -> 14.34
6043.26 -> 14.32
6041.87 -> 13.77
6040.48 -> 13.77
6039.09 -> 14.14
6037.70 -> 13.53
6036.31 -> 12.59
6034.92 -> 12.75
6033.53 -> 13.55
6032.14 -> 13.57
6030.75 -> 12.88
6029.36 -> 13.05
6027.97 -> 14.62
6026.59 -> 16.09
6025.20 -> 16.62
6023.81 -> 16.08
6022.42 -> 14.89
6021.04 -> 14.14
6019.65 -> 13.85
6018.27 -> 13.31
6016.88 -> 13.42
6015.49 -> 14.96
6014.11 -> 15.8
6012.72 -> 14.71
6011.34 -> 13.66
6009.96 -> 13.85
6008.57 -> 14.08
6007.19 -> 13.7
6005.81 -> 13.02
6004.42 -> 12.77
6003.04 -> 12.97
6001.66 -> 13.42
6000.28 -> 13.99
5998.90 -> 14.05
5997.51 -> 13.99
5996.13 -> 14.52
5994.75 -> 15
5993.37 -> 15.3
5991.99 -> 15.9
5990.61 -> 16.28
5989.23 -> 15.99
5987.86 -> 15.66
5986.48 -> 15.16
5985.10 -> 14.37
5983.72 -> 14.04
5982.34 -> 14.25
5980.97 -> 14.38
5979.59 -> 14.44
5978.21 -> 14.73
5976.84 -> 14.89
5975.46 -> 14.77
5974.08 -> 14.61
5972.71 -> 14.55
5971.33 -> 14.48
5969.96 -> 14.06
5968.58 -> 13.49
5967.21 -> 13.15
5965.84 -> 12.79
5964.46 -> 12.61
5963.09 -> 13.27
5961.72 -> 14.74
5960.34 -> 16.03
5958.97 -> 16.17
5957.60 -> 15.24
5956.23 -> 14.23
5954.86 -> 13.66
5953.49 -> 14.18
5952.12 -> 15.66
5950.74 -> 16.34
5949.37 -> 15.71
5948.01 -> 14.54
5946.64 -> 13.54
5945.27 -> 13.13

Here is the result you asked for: 0.13 mag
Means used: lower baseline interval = 14.4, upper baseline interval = 18.8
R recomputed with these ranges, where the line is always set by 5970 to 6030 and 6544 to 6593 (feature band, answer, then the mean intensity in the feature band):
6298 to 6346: 0.34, 14.2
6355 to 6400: 0.38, 14.4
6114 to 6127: 0.25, 13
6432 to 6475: 0.48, 13.9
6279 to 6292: 0.35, 13.7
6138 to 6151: 0.20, 13.9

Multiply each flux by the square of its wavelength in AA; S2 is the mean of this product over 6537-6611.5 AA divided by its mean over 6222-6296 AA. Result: 1.65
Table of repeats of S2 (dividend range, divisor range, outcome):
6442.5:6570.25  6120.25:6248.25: 1.38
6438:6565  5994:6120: 1.30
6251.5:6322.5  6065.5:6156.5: 1.04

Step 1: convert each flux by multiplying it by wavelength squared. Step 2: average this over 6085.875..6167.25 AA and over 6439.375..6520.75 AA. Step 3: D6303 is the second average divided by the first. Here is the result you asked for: 1.1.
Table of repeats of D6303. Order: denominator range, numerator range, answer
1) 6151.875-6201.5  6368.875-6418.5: 1.10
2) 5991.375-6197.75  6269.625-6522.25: 1.10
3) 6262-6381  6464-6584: 1.33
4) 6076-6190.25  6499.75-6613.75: 1.50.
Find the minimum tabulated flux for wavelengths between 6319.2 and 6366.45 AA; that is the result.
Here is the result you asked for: 12.4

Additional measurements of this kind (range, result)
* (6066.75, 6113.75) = 13.03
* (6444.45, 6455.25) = 12.83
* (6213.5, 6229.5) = 12.53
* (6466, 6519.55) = 12.2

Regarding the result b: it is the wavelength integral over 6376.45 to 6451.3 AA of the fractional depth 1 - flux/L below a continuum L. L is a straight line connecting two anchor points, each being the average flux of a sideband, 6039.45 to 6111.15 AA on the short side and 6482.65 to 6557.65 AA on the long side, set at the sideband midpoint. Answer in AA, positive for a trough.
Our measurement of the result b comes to 4.05 AA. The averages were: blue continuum 14.5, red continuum 14.6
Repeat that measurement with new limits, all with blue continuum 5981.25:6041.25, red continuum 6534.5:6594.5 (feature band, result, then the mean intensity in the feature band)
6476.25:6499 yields 7.8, 13.6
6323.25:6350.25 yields 6.0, 14.5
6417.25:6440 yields 7.3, 13.5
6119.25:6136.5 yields 2.8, 13.2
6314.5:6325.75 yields 2.9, 13.7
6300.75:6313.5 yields 3.4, 13.4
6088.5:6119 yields 3.2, 13.9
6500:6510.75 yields 3.8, 13.5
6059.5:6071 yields 0.5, 14.4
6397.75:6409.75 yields 3.9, 13.2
